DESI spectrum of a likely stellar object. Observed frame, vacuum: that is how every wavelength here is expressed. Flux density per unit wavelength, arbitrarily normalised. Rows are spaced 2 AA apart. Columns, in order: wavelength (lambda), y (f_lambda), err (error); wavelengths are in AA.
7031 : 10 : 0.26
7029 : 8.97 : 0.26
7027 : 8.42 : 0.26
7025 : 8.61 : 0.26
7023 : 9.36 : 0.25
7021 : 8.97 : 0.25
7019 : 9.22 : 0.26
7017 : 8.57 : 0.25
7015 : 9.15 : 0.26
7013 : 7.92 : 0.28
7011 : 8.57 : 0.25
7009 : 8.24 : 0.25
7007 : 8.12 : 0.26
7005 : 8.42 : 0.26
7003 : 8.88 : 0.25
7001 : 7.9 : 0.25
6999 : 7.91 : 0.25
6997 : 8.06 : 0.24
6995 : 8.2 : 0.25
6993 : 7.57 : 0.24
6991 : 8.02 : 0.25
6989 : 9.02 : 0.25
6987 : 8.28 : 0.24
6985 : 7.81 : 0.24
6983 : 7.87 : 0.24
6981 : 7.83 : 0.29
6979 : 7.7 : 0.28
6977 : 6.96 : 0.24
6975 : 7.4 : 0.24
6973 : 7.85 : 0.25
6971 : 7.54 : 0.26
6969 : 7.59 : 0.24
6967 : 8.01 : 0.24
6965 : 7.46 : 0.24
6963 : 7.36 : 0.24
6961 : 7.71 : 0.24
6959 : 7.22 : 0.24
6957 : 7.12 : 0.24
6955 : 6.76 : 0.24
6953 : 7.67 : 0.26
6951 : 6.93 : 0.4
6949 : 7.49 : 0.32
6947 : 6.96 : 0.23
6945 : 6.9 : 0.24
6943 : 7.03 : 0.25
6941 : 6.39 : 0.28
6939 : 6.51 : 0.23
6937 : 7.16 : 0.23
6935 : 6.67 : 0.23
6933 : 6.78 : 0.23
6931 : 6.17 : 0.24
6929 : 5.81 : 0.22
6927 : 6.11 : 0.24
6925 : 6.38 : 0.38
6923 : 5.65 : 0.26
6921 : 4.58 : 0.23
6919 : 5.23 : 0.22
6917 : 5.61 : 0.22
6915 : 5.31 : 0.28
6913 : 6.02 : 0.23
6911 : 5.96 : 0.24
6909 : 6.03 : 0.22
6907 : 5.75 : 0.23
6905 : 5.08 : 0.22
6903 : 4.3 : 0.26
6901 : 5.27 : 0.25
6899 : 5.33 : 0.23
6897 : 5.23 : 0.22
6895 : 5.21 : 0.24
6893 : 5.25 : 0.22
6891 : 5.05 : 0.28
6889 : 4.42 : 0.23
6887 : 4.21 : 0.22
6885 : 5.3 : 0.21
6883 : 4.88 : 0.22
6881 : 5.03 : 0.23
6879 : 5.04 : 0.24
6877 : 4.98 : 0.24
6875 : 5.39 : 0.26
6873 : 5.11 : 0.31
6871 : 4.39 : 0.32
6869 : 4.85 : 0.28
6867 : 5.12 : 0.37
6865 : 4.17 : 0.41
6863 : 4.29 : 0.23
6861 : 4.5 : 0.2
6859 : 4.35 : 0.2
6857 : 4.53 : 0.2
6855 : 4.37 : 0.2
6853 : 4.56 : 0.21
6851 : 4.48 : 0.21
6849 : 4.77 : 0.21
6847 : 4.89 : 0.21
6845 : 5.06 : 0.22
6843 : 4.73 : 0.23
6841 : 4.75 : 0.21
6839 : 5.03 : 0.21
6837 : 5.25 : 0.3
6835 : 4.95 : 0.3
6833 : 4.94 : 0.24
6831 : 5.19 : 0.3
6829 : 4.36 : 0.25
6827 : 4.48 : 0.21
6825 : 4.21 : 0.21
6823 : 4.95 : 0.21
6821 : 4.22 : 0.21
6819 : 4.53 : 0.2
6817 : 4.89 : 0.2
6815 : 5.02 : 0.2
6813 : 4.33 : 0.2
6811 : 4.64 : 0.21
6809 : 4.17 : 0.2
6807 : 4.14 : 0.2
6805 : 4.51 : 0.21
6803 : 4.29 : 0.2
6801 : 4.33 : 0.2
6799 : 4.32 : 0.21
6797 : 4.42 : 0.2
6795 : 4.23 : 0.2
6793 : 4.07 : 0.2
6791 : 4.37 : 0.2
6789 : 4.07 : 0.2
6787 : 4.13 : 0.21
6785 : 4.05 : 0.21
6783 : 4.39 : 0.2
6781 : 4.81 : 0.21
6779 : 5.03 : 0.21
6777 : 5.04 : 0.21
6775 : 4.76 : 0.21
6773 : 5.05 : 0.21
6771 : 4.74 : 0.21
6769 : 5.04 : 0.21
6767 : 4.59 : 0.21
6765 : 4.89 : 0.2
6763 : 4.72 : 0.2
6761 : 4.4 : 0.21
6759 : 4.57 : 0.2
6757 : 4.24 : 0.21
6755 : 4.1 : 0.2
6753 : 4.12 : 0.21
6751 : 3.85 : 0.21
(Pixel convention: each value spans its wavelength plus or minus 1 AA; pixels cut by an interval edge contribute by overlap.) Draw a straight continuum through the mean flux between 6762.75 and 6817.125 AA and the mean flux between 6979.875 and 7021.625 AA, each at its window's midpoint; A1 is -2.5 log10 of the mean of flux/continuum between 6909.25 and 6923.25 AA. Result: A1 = 0.23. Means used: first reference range 4.53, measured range 5.5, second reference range 8.3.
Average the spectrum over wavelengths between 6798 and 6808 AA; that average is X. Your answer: 4.32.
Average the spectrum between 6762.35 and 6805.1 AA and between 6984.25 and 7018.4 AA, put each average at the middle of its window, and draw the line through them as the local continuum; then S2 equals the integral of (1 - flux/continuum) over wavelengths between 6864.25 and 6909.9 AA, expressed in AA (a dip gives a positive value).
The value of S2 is 9.4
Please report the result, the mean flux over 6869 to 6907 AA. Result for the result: 4.99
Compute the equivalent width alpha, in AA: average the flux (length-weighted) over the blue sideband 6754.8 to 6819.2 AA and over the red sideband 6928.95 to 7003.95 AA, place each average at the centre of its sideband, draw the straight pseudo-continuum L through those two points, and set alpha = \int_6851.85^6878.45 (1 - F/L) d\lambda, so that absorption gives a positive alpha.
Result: 5.2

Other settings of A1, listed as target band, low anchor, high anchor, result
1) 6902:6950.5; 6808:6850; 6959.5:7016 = 0.11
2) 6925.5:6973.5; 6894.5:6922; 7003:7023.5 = -0.06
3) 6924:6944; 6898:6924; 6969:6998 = -0.06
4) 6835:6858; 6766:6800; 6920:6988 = 0.15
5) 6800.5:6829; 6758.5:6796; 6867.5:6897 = 0.05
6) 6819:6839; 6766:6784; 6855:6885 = 0.01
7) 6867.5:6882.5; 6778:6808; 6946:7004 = 0.18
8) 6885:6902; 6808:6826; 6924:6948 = 0.17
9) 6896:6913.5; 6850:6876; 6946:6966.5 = 0.08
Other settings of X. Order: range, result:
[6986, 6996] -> 8.22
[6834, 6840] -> 5.08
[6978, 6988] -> 7.9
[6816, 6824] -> 4.65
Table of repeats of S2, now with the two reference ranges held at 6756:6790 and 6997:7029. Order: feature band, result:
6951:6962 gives 0.5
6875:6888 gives 2.9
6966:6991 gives 0.5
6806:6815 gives 1.4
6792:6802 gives 1.5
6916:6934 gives 3.3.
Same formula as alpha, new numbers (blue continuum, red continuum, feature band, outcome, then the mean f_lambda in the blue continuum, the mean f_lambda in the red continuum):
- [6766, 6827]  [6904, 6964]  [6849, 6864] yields 2.5 AA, 4.51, 6.41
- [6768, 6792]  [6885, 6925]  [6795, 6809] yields 1.2 AA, 4.62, 5.27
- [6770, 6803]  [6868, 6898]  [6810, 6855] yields -0.2 AA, 4.48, 4.96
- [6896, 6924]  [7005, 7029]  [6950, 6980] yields -1.5 AA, 5.38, 8.65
